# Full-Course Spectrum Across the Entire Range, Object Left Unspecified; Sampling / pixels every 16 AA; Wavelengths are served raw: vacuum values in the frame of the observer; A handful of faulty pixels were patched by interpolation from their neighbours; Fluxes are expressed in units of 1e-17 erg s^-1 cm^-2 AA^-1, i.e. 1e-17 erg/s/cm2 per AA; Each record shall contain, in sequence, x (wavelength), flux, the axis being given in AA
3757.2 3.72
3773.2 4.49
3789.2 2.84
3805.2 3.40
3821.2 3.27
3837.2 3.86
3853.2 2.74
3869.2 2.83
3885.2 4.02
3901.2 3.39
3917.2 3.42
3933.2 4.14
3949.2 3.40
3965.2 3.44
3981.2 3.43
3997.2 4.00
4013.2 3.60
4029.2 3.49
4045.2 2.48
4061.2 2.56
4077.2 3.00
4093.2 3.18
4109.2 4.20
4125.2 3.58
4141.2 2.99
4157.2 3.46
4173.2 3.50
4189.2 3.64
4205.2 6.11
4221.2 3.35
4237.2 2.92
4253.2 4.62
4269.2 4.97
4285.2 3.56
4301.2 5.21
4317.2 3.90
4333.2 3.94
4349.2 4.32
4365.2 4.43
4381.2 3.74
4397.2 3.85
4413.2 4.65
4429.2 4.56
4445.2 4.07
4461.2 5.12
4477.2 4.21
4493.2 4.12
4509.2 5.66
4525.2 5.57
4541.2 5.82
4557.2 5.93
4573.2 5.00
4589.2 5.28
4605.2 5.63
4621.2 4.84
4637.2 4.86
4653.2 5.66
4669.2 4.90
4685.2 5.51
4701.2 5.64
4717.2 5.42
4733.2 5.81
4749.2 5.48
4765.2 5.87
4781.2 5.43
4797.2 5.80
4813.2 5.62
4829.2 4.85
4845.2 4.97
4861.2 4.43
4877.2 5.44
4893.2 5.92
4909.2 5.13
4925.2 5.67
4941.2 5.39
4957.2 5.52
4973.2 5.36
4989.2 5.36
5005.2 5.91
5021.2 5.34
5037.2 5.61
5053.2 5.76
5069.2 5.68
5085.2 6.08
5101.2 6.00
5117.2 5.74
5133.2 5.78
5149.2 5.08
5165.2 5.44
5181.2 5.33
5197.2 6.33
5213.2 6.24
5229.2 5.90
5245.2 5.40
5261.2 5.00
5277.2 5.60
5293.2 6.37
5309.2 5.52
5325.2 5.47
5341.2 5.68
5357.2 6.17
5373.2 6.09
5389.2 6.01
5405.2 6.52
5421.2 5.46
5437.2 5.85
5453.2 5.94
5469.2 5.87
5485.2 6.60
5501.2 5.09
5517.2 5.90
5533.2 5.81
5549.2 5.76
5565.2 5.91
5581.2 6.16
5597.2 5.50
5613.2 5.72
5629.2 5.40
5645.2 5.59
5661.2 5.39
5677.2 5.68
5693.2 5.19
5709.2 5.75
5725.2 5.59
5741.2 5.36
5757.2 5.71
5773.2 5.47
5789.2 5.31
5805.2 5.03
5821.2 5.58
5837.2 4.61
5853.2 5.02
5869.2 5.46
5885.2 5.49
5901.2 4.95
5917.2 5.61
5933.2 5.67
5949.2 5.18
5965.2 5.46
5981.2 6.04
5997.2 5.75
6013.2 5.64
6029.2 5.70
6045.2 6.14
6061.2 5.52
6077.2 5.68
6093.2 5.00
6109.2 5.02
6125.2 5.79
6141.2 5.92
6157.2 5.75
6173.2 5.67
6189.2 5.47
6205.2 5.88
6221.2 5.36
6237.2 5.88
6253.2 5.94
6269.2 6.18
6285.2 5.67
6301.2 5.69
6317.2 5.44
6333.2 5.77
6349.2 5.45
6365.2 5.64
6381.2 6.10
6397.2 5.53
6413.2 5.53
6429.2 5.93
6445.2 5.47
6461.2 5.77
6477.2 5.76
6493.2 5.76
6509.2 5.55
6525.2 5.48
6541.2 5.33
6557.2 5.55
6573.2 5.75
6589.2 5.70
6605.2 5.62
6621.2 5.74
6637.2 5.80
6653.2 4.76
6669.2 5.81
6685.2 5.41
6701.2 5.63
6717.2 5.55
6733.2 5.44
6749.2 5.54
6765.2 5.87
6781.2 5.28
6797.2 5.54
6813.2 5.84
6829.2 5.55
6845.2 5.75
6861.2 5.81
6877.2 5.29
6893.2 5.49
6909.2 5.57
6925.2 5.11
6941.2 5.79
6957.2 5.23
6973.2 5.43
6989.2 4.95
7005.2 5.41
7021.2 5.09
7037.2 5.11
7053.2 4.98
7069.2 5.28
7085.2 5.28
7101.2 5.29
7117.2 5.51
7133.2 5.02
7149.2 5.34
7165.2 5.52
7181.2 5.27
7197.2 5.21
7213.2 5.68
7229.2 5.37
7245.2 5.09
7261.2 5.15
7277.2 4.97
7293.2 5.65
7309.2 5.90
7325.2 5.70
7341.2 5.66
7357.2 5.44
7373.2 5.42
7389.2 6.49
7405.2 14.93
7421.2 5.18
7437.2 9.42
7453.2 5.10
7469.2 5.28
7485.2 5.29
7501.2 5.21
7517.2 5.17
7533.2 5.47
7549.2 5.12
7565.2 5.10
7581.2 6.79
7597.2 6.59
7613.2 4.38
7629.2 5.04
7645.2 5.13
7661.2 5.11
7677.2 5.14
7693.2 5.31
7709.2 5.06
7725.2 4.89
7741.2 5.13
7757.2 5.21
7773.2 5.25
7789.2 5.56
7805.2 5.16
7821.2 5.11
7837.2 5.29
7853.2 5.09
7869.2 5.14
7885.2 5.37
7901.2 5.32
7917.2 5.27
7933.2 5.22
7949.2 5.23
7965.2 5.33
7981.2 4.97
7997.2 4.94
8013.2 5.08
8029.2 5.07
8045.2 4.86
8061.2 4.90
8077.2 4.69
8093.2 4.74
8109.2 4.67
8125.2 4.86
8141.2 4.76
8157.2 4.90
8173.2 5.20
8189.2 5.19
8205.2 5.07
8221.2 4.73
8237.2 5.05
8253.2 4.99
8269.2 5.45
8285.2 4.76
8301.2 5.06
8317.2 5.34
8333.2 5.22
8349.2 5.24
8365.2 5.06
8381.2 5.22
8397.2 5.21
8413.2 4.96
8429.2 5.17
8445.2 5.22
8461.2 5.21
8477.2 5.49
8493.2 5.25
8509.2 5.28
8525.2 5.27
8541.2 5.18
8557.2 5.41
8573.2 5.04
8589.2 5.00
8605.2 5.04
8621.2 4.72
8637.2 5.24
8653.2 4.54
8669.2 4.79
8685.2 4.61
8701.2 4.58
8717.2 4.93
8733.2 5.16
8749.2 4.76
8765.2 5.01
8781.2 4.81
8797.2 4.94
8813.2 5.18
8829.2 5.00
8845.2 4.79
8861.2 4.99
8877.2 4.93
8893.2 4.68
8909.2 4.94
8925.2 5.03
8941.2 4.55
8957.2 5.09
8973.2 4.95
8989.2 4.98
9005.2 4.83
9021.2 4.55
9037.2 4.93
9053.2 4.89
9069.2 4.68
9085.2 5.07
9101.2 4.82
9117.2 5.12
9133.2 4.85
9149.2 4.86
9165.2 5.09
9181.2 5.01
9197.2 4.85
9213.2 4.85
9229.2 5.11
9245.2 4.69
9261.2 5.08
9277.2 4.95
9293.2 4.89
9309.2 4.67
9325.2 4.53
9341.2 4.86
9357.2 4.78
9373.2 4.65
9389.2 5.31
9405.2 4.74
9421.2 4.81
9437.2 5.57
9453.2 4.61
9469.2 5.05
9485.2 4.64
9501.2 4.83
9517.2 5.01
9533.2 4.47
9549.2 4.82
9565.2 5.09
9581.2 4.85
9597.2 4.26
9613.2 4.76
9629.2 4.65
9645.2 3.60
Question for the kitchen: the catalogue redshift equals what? 0.13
